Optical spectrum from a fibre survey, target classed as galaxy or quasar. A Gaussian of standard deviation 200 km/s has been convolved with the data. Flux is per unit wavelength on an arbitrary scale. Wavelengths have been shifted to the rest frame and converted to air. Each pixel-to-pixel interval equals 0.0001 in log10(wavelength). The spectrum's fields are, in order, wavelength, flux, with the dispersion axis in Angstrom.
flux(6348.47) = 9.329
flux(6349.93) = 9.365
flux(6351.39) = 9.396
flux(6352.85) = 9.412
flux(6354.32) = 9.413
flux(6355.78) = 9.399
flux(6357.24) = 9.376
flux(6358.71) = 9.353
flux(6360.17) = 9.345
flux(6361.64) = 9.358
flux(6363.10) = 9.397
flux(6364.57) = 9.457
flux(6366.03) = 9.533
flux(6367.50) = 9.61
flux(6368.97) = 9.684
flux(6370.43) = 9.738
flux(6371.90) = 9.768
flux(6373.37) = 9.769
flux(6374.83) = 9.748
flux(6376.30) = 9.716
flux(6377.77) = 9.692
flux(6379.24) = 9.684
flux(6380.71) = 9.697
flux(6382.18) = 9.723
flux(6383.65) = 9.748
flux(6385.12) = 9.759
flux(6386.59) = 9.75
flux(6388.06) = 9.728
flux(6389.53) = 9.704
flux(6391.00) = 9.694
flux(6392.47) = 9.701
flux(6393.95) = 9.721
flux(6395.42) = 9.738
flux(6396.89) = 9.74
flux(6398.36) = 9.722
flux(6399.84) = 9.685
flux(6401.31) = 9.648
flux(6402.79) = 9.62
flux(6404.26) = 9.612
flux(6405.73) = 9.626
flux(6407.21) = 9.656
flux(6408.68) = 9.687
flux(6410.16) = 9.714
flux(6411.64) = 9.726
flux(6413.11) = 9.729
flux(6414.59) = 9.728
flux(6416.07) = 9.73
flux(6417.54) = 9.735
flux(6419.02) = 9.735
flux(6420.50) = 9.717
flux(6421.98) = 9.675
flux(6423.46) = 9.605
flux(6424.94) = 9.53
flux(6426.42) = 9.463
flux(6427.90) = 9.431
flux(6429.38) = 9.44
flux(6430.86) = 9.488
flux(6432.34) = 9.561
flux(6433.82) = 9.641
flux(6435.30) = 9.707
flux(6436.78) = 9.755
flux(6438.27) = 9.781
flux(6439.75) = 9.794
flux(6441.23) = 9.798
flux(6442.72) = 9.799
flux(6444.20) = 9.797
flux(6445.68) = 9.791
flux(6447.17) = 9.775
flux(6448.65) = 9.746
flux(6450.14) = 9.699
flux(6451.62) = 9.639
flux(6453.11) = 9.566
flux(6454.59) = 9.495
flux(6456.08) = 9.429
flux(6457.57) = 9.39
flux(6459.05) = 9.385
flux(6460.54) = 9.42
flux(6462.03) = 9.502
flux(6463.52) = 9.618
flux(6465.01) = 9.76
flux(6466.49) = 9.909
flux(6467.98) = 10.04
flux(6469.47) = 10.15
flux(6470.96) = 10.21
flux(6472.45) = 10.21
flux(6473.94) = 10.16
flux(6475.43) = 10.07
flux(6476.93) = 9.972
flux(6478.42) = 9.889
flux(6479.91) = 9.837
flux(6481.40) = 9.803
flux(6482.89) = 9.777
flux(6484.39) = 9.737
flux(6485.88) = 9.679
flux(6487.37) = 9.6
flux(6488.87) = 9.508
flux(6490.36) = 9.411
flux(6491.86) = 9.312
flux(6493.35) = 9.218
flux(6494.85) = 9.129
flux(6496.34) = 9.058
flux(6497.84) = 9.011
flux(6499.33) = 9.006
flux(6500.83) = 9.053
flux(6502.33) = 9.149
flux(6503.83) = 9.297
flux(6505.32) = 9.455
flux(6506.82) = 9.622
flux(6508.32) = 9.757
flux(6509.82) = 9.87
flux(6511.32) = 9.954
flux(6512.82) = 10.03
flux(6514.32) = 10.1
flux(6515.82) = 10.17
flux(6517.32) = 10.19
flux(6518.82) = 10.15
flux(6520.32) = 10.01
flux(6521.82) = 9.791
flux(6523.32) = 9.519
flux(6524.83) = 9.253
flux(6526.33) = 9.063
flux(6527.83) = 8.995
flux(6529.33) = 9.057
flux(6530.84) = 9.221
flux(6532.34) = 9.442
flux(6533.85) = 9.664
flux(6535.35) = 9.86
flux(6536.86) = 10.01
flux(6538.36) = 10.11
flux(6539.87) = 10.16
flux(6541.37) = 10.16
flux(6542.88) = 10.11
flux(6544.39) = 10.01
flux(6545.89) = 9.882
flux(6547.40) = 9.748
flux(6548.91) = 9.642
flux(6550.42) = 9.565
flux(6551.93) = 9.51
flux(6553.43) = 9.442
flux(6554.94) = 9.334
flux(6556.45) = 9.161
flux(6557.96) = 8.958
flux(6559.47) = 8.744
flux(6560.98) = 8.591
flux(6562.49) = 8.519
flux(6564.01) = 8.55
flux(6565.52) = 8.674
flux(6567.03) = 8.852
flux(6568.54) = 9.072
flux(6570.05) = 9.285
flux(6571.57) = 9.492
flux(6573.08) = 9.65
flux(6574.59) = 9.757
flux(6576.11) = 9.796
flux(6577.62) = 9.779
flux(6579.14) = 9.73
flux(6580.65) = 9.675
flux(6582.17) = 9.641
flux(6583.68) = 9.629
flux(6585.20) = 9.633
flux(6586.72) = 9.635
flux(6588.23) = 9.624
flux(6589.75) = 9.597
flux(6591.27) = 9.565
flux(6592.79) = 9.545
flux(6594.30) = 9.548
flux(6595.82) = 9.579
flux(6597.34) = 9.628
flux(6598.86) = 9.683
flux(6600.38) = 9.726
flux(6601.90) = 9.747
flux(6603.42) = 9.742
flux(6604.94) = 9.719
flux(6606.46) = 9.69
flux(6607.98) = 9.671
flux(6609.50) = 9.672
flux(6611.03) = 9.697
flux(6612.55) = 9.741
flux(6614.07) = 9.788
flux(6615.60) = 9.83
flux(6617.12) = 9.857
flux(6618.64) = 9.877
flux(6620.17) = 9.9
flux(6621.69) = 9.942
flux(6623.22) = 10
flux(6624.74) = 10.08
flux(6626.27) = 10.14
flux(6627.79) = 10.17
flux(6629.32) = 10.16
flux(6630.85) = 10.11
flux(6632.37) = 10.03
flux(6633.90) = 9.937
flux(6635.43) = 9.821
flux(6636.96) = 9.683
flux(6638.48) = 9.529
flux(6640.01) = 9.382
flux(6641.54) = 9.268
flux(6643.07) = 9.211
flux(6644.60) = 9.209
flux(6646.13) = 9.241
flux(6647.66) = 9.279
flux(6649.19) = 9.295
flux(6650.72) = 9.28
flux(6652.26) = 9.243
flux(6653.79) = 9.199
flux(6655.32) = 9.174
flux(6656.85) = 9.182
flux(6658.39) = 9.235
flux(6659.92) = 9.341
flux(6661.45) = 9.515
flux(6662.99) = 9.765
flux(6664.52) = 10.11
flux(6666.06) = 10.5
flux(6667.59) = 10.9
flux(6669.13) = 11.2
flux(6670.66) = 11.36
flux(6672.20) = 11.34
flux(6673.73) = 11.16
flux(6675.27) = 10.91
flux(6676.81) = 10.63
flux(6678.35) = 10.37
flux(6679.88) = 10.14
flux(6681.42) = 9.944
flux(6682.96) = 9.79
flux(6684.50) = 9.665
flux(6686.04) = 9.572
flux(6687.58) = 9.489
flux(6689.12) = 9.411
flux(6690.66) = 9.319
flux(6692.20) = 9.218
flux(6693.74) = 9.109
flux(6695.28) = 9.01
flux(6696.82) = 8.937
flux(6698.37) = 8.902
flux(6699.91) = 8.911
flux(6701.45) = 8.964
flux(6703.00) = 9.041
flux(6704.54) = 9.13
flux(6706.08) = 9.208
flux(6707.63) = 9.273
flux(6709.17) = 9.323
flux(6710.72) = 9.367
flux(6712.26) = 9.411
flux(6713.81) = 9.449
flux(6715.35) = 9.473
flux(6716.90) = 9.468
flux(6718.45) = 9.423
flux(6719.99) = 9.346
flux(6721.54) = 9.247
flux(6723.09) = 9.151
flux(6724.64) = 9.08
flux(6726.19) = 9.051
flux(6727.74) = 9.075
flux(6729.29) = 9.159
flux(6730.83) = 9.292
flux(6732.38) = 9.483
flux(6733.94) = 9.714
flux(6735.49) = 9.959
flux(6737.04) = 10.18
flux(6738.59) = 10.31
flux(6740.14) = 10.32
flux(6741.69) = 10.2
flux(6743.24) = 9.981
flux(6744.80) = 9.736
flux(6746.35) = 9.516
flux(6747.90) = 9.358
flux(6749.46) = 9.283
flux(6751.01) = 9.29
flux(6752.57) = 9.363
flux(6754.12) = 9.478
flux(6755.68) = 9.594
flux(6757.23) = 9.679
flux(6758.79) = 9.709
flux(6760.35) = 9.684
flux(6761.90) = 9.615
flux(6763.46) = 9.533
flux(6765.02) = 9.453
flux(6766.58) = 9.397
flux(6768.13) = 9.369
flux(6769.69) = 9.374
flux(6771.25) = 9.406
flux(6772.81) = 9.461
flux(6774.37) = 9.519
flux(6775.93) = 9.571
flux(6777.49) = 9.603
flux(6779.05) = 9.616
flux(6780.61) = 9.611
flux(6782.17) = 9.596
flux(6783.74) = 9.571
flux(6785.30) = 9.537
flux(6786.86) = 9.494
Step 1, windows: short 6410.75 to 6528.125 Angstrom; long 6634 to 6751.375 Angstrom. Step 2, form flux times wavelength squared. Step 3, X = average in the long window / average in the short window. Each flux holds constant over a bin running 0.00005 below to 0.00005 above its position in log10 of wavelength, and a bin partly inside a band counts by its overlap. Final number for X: 1.06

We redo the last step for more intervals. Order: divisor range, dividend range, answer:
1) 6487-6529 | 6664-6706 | 1.09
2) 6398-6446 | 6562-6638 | 1.06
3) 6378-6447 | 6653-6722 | 1.09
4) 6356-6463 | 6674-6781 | 1.09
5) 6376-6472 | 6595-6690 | 1.09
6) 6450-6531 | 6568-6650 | 1.04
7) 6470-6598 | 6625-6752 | 1.06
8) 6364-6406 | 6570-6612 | 1.06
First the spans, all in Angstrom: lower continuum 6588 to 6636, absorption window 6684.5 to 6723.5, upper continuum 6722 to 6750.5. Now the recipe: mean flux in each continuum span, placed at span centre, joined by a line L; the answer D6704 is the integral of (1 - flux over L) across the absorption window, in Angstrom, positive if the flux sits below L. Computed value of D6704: 1.6 Angstrom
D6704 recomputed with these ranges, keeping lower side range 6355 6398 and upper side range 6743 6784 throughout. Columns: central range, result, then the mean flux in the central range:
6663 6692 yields -2.2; 10.3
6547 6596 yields 1.0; 9.38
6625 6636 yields -0.6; 10.1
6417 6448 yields -0.2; 9.67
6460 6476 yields -0.5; 9.92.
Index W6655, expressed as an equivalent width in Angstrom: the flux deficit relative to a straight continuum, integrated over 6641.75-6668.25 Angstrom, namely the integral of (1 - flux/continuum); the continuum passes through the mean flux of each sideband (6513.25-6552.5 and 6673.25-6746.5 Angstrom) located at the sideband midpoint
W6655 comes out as 0.3 Angstrom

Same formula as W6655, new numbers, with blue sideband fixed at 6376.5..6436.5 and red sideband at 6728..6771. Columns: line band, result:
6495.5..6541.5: 0.2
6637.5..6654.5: 0.6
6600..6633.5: -0.8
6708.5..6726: 0.5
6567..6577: 0.2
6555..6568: 1.2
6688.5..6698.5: 0.5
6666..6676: -1.5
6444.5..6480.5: -0.4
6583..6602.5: 0.0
